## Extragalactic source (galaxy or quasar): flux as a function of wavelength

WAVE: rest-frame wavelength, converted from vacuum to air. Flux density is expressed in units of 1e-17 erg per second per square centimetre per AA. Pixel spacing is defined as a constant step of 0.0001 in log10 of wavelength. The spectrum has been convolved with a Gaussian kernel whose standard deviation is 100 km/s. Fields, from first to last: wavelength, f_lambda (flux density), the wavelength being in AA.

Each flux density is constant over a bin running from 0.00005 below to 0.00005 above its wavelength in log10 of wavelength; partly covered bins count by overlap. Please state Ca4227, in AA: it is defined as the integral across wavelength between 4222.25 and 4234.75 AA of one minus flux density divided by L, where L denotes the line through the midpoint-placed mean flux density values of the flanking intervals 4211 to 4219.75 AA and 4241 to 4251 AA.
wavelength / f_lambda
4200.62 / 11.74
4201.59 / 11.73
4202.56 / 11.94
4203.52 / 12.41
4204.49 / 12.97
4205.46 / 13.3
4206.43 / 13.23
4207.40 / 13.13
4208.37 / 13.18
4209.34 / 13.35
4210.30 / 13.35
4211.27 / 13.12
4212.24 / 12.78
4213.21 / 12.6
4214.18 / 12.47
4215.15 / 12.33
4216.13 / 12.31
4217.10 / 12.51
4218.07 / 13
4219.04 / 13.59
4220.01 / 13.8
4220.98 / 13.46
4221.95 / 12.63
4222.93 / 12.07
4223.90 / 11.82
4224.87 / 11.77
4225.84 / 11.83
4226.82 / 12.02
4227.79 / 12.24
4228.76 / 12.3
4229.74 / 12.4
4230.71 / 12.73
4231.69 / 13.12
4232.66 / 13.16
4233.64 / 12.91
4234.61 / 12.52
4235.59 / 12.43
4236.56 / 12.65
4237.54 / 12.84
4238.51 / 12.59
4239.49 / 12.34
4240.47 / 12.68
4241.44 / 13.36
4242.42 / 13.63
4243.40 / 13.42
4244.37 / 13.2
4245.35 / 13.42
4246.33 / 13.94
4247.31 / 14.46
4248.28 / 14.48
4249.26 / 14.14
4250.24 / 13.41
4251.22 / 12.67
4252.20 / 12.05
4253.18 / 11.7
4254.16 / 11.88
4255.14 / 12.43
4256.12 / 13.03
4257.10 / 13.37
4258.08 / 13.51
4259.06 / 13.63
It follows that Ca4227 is 0.8 AA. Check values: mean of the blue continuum 12.8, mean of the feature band 12.4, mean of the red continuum 13.7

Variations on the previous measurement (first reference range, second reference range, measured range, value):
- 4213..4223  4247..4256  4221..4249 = 0.2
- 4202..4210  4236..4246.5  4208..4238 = 0.7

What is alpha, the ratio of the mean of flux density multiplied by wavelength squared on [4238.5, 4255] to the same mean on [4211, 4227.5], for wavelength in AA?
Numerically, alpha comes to 1.06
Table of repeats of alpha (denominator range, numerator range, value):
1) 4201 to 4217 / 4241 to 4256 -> 1.06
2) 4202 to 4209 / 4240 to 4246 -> 1.05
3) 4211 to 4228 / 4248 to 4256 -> 1.03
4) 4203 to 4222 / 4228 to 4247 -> 1.01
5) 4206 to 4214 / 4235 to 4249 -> 1.03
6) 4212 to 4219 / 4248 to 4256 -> 1.03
